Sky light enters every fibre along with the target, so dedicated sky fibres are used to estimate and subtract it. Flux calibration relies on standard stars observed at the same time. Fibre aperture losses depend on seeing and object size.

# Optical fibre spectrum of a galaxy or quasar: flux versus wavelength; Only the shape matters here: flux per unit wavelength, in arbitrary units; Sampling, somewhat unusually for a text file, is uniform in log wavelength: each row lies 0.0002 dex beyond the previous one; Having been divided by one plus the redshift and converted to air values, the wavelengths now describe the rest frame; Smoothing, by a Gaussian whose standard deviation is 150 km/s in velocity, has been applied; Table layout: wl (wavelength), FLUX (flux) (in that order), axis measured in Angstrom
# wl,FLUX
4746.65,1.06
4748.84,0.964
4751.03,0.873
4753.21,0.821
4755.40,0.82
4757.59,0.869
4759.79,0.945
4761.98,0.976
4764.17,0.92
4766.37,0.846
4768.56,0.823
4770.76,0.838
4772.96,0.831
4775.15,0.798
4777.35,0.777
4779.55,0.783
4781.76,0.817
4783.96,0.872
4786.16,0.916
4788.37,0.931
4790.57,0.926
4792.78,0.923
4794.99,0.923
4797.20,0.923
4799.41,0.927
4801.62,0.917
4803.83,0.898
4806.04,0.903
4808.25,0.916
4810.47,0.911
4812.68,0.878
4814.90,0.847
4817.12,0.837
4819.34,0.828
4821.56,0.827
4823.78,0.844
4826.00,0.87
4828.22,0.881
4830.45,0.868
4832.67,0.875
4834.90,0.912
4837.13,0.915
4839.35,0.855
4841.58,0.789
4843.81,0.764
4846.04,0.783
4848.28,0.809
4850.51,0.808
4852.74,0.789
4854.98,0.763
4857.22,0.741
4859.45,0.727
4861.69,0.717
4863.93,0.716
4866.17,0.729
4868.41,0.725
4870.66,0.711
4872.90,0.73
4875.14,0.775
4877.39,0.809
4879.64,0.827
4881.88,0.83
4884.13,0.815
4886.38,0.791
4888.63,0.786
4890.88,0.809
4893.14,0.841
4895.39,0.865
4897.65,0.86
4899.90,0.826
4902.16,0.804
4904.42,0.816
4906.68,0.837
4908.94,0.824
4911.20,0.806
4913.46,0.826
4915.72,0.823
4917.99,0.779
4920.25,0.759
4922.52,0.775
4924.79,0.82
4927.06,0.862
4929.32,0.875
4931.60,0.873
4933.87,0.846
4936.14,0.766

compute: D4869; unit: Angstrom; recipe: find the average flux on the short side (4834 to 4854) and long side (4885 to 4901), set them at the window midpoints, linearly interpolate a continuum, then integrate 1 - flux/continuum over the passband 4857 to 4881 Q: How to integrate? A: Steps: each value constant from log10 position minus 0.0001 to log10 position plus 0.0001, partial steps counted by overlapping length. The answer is 2.25 Angstrom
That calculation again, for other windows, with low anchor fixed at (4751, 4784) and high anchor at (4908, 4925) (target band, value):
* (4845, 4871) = 2.1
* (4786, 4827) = -2.7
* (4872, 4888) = 0.3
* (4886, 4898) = -0.3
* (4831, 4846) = -0.4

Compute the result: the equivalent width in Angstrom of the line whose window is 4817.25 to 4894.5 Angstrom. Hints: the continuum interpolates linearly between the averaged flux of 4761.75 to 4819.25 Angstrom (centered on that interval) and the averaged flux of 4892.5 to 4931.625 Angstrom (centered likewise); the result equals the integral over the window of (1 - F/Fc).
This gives 4.2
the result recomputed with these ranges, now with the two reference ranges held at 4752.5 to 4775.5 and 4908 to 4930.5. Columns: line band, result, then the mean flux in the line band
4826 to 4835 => -0.38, 0.879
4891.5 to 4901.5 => -0.26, 0.844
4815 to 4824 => 0.14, 0.834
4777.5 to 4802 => -0.98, 0.891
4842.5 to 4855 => 0.74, 0.788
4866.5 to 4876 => 1.11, 0.734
